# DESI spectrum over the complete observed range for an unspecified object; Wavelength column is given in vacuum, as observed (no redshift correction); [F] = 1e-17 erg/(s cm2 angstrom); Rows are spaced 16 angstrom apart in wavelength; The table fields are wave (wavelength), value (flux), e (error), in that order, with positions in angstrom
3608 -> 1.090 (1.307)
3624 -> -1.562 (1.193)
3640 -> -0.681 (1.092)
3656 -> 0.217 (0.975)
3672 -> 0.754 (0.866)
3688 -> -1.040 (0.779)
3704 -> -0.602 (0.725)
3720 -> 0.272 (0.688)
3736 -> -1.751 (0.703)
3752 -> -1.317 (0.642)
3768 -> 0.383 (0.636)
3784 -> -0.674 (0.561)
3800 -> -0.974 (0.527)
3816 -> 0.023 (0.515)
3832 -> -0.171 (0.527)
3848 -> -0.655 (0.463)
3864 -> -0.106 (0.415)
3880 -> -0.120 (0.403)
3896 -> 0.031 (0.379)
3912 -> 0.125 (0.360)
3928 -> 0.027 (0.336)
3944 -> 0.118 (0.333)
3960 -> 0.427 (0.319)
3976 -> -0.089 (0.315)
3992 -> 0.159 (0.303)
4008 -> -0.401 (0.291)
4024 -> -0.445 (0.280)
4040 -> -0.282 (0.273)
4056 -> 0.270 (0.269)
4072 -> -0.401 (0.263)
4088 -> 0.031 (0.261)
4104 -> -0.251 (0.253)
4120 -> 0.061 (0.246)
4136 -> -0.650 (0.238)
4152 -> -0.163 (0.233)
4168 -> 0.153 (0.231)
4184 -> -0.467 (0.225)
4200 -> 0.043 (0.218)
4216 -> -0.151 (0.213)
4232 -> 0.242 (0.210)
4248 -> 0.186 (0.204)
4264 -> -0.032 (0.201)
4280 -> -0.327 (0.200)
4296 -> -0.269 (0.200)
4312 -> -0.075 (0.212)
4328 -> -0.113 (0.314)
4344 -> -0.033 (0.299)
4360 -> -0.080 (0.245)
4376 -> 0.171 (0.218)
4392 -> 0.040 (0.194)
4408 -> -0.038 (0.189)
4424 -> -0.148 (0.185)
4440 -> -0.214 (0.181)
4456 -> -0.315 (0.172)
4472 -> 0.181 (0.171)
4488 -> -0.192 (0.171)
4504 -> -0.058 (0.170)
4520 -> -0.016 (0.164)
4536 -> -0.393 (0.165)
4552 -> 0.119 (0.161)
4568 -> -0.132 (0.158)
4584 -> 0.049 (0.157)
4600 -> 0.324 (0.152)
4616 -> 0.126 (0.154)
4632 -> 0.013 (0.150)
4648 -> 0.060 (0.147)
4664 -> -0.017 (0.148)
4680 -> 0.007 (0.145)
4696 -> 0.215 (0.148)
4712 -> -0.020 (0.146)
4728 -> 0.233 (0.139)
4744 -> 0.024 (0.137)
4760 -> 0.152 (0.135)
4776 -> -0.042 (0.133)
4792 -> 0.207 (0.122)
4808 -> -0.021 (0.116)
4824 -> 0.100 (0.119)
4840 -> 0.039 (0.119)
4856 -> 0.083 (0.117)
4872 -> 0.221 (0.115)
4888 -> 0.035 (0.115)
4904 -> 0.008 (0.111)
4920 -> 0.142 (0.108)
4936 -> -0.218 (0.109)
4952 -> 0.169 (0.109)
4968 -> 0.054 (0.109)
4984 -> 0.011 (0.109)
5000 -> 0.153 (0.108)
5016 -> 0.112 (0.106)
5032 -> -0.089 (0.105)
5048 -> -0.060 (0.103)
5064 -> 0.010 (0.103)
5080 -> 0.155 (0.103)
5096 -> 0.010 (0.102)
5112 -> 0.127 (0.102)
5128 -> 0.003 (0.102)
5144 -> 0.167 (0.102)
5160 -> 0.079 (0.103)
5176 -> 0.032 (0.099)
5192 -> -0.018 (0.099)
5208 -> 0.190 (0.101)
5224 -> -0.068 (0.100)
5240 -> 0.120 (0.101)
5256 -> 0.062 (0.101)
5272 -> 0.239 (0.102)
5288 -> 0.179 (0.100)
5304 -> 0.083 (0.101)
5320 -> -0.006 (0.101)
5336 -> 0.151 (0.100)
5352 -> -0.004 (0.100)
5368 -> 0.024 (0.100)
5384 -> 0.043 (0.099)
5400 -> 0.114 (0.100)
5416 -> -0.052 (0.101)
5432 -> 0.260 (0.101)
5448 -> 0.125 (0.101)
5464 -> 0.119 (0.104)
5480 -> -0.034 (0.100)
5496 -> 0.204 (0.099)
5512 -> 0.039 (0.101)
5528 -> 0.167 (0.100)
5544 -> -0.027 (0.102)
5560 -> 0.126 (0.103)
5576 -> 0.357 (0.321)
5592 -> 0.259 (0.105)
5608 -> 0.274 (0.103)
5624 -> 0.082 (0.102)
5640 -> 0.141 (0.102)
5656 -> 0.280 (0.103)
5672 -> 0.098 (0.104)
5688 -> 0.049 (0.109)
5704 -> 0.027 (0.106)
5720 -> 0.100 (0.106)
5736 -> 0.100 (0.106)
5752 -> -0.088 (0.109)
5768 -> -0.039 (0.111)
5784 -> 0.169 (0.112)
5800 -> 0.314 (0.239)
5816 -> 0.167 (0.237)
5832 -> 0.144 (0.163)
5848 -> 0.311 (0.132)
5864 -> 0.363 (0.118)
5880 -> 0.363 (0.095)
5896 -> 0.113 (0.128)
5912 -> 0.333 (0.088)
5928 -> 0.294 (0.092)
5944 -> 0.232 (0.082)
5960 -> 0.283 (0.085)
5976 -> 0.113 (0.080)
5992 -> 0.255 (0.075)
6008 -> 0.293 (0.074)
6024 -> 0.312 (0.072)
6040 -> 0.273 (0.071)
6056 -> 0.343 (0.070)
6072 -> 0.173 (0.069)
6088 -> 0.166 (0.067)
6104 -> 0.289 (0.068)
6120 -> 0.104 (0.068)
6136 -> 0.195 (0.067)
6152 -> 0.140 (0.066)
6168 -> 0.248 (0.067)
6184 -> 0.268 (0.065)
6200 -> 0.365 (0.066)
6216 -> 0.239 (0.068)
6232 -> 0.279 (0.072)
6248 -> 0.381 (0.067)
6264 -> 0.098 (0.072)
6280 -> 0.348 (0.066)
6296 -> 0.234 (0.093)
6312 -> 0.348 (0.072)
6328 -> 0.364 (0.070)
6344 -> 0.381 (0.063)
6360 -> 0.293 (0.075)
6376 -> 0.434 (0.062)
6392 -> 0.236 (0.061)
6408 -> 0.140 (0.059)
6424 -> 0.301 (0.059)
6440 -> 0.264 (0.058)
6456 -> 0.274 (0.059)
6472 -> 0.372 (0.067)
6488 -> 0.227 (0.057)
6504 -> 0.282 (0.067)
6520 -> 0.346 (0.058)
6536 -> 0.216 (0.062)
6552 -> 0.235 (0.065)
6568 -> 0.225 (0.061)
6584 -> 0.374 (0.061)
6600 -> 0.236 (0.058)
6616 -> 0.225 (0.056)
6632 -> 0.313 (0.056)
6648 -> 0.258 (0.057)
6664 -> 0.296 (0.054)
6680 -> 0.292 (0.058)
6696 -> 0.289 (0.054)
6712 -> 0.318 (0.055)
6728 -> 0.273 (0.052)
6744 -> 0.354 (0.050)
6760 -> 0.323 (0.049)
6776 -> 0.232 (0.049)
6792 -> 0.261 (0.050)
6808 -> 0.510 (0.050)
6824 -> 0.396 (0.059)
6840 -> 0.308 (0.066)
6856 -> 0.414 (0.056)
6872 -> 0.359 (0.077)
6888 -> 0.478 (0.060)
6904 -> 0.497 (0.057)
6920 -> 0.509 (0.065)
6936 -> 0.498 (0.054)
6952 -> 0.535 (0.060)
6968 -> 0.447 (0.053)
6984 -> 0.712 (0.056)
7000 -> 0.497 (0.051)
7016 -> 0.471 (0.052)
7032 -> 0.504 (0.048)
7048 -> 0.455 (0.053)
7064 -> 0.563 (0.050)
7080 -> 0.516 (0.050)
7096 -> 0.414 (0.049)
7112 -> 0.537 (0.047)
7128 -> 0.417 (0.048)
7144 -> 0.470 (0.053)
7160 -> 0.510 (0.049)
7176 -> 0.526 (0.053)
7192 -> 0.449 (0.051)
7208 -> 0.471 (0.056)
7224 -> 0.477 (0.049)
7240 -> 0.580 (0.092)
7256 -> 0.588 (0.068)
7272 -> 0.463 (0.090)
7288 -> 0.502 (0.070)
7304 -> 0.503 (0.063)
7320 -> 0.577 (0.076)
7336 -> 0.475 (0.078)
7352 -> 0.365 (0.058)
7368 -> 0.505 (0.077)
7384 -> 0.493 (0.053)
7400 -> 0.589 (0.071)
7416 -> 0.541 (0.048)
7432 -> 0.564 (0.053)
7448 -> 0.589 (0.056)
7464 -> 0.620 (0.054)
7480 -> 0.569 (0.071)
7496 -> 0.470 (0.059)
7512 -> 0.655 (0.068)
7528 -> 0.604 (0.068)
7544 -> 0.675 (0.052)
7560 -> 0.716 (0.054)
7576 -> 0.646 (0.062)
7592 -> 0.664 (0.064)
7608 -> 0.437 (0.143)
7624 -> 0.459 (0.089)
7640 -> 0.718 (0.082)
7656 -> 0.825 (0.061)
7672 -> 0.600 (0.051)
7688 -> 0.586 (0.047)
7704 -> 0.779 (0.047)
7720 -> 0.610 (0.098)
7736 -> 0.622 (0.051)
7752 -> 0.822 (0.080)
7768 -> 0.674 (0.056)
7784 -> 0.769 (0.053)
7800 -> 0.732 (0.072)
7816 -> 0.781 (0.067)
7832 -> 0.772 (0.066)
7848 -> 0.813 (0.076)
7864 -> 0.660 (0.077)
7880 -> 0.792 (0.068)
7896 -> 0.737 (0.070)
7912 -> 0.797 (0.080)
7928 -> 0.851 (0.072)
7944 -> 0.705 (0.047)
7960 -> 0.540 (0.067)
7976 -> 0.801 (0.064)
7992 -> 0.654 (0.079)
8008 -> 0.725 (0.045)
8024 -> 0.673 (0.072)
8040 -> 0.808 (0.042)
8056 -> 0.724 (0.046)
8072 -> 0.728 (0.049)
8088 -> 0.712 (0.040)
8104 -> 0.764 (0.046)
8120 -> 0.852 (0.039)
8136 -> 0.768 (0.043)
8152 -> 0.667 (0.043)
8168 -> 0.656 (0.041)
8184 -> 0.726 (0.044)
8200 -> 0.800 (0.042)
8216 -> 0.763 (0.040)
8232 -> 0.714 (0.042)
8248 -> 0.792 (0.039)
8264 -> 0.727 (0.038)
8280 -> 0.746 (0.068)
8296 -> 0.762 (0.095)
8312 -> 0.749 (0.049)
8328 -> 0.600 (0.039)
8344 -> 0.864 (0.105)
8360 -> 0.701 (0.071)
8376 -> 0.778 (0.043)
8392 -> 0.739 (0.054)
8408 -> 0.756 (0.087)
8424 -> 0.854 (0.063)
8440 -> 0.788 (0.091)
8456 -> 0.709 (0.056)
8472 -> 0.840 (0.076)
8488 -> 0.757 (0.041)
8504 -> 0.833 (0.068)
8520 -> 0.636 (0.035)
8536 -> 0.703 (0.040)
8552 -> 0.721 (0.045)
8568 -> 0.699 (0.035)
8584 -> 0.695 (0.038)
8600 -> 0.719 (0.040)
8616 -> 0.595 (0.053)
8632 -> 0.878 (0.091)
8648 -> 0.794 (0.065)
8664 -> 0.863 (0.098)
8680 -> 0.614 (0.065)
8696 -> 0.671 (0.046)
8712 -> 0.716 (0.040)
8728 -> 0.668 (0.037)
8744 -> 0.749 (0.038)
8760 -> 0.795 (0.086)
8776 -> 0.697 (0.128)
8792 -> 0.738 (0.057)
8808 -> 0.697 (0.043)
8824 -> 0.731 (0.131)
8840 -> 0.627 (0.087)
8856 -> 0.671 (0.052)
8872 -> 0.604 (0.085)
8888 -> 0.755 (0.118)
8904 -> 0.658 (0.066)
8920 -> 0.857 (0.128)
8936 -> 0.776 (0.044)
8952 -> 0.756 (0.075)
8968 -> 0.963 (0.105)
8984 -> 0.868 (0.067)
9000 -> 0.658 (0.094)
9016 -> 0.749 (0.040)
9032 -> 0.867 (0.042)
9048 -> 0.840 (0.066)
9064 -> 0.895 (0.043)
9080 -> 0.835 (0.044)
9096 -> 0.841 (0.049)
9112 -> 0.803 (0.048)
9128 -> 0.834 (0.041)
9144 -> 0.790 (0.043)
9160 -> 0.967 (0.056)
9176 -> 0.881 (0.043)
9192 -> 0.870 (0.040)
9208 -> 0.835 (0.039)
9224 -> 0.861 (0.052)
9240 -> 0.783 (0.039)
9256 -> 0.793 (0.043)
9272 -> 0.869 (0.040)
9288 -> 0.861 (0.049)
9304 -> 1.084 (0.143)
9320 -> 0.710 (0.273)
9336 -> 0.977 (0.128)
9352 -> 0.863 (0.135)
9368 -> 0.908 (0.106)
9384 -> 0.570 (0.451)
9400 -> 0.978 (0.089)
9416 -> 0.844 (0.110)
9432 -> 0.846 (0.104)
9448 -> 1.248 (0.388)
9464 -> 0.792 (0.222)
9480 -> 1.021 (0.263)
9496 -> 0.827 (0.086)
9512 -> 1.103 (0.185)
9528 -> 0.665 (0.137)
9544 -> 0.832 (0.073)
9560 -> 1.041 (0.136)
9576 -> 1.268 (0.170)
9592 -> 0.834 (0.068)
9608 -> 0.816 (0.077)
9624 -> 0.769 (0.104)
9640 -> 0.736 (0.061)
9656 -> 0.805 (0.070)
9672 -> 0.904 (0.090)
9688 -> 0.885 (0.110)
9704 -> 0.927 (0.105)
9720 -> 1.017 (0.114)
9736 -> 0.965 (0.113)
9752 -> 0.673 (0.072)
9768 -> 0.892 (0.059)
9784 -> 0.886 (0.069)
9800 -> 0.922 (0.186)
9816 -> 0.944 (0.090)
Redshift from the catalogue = 0.709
